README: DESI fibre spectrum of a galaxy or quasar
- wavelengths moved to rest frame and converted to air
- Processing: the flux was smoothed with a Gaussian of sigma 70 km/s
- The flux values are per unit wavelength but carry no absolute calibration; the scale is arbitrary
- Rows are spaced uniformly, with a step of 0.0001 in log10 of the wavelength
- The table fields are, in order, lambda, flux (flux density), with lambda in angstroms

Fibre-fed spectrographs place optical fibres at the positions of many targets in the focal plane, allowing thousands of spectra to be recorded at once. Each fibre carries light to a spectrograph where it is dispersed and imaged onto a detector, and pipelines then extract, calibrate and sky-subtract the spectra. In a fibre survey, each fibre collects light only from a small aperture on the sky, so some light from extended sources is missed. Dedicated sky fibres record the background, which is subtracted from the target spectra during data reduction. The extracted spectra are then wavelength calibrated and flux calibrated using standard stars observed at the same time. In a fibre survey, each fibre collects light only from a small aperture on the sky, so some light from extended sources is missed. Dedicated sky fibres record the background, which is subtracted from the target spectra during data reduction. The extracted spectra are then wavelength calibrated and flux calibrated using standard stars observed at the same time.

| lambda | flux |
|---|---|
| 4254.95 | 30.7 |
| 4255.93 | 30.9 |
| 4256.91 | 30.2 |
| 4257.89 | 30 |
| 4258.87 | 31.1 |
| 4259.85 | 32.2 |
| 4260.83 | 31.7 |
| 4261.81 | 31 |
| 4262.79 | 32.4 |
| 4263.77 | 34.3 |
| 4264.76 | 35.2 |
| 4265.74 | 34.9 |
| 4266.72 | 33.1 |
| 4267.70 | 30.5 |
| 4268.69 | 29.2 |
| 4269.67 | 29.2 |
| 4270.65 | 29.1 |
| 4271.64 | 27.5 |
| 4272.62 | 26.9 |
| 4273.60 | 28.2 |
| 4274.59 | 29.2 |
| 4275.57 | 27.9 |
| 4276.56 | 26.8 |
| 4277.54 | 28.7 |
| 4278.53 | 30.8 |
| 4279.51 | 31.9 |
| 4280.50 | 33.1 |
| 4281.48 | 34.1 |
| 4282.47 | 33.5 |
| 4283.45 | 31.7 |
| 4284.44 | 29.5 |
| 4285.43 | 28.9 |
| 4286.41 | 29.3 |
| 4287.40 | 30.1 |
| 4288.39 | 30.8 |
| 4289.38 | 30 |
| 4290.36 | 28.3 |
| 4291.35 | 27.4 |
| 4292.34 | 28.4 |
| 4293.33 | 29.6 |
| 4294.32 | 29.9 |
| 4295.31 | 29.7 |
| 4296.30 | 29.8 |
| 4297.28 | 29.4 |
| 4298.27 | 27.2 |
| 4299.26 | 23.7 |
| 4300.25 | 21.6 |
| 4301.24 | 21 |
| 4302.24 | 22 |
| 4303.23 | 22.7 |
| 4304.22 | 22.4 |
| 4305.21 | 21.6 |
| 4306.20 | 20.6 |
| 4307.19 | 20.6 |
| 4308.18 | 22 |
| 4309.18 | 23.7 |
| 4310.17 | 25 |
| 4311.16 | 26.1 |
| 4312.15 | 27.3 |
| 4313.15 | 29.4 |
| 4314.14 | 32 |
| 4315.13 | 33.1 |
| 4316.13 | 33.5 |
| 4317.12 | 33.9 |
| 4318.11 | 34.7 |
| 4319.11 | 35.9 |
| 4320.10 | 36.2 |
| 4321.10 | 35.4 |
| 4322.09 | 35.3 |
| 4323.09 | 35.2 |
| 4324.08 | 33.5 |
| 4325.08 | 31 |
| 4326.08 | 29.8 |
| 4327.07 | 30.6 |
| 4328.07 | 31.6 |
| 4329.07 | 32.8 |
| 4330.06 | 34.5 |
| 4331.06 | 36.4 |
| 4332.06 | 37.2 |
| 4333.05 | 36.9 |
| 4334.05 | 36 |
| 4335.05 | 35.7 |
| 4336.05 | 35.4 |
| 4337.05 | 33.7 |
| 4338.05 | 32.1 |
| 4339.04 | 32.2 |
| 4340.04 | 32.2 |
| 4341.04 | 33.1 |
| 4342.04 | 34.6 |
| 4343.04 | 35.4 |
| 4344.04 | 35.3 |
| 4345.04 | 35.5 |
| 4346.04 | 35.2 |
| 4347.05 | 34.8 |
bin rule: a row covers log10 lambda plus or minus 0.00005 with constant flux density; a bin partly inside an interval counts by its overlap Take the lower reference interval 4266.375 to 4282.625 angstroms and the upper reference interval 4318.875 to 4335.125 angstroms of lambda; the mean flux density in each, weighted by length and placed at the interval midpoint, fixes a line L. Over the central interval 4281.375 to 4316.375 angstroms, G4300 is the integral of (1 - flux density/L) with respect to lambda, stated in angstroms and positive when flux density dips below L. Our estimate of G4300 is 5.0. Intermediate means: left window 29.9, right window 34.3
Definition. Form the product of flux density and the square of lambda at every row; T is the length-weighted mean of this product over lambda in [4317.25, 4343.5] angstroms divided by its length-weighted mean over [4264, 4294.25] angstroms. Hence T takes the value 1.16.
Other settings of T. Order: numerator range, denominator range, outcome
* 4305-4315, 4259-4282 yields 0.84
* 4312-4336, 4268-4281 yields 1.19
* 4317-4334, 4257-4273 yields 1.13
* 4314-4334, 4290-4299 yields 1.20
